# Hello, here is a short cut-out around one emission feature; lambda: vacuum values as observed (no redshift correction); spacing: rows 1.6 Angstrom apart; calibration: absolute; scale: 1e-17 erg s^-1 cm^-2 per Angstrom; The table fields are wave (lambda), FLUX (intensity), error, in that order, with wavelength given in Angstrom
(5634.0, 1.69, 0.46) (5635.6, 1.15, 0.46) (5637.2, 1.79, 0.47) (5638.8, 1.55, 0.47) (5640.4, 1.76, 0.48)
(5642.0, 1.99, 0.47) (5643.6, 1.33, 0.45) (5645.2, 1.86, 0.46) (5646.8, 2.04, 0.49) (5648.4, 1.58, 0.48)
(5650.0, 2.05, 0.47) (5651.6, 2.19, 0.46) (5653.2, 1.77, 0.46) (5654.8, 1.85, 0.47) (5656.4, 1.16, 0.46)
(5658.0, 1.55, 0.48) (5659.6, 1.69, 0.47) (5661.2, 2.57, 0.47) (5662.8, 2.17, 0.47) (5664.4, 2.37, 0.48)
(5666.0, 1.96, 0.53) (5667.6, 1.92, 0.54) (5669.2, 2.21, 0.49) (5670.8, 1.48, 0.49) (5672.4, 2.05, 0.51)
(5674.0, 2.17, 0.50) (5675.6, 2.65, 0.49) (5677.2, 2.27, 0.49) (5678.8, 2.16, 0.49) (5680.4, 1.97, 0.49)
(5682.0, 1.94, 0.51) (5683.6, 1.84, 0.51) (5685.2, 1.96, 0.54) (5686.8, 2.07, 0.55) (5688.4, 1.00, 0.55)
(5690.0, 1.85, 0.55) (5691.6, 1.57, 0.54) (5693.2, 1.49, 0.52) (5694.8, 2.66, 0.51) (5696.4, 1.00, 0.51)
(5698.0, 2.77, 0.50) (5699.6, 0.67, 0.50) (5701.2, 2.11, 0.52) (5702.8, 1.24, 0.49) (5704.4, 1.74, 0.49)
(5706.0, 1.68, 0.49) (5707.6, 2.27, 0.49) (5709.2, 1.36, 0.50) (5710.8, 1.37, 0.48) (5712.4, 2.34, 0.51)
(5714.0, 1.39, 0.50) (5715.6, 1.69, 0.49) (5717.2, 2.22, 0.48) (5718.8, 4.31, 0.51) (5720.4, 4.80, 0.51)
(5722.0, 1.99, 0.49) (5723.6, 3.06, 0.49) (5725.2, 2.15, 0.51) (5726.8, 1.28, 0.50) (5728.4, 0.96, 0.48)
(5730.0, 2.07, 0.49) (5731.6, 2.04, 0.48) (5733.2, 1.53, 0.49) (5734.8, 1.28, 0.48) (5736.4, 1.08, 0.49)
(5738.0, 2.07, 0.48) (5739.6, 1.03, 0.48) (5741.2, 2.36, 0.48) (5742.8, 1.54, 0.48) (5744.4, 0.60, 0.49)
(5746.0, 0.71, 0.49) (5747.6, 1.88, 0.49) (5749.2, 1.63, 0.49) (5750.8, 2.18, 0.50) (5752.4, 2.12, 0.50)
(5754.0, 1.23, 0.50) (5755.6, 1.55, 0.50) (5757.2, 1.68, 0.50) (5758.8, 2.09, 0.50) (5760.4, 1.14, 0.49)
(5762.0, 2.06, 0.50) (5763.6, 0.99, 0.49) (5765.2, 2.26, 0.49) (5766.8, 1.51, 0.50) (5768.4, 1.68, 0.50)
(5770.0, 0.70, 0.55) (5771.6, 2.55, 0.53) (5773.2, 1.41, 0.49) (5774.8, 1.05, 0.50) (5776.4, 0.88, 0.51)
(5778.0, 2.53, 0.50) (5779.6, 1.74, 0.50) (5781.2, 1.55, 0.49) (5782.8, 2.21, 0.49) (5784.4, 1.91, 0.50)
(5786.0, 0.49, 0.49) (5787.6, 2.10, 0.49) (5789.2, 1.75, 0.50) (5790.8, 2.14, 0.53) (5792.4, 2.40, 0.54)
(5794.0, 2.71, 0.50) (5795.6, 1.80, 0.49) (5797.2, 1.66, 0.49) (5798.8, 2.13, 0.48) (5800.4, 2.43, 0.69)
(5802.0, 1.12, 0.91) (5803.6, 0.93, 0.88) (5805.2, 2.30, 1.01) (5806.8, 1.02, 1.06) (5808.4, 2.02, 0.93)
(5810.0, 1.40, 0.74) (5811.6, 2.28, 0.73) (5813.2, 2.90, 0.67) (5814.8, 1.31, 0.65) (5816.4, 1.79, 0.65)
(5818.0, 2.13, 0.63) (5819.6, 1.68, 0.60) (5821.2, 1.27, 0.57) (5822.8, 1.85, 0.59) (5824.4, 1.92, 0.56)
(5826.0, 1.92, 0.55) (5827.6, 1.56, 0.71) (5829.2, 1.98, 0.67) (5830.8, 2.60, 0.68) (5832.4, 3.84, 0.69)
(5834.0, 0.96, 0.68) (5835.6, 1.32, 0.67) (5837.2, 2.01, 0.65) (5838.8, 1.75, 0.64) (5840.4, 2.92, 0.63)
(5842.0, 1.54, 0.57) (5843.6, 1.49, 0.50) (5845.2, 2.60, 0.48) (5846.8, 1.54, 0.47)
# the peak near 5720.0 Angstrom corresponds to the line [O III]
